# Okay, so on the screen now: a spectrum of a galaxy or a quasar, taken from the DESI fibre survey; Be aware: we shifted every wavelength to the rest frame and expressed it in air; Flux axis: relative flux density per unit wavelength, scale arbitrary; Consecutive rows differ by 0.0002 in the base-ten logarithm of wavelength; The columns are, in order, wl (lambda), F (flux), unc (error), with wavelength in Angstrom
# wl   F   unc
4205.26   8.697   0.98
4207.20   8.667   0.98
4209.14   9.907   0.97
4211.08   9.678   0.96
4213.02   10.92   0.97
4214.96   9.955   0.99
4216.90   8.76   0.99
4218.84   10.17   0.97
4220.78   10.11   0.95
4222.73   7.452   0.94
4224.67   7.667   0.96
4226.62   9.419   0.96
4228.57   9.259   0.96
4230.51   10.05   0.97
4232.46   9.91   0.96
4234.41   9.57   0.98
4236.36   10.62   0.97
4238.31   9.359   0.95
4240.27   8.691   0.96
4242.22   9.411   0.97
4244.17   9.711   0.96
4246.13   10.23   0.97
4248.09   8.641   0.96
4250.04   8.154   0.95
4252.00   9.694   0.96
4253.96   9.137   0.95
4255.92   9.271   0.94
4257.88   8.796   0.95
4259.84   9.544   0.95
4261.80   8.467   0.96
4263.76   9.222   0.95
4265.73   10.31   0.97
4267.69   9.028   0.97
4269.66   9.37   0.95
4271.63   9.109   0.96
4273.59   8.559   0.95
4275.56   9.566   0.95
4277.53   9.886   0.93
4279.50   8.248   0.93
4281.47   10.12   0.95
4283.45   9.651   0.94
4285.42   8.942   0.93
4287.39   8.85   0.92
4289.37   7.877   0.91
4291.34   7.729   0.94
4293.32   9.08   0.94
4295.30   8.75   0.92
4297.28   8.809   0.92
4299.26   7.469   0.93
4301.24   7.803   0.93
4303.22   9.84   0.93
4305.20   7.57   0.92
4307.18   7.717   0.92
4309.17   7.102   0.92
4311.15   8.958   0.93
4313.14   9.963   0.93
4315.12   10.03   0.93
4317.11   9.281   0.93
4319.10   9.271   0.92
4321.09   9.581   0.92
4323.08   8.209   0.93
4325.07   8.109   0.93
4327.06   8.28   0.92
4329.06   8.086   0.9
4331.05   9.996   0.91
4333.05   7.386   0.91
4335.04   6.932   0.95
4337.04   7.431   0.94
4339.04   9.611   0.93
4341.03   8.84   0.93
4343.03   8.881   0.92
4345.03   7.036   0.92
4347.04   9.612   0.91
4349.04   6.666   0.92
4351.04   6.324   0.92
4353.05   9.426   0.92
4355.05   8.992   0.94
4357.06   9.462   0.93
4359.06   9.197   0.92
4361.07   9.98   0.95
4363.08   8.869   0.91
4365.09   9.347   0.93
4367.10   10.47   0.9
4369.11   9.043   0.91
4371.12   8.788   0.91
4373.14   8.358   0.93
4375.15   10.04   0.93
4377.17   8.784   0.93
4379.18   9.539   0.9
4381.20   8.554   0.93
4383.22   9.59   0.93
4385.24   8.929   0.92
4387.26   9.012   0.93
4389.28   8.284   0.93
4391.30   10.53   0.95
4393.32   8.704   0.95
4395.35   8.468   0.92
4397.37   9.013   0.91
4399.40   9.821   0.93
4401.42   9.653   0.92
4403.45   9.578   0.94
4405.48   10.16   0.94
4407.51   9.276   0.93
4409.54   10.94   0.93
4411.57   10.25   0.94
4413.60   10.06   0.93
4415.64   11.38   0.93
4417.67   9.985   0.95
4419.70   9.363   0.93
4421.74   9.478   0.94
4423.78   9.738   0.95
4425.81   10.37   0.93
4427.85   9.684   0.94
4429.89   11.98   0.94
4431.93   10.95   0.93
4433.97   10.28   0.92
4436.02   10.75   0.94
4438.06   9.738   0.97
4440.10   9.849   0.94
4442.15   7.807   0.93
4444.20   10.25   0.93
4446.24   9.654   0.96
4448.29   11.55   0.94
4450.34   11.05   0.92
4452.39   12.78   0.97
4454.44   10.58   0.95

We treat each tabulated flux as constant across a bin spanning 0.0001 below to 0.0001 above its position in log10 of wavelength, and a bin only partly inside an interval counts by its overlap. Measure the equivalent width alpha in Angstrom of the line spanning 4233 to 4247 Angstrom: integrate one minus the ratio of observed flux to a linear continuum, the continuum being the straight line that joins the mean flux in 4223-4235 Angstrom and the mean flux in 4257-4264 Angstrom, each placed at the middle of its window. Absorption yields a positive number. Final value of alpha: -0.8 Angstrom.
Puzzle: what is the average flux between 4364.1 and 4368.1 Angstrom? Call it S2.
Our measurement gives 9.91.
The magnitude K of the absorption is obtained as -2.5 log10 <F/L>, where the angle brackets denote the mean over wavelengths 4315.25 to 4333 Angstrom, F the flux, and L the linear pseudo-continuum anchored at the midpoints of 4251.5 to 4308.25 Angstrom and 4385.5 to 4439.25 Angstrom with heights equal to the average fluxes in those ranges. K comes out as 0.05 mag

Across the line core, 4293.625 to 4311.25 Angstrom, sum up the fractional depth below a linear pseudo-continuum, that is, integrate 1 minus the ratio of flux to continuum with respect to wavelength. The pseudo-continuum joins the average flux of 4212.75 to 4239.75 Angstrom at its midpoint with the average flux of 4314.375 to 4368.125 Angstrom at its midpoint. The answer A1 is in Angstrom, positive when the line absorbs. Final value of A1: 1.47 Angstrom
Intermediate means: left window 9.47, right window 8.71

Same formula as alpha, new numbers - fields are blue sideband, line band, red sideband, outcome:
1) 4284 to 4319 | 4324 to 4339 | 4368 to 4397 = 1.1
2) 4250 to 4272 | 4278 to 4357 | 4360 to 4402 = 5.8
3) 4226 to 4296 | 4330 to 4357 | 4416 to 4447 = 3.7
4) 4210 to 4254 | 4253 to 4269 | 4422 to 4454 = 0.6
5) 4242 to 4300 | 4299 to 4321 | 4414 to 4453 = 1.5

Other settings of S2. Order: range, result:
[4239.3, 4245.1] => 9.28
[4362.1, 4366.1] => 9.11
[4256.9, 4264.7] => 9.01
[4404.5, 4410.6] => 10.1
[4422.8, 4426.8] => 10.1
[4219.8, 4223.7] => 8.79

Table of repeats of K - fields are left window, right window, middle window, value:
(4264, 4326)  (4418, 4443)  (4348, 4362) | 0.097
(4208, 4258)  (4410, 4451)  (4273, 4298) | 0.081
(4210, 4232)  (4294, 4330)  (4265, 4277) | -0.042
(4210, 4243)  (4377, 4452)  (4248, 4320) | 0.079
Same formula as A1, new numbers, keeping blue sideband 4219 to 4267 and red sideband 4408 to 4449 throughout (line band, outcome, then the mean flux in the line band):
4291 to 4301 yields 1.2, 8.36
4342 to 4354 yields 2.2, 7.98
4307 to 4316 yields 0.7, 8.83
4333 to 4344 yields 1.7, 8.25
